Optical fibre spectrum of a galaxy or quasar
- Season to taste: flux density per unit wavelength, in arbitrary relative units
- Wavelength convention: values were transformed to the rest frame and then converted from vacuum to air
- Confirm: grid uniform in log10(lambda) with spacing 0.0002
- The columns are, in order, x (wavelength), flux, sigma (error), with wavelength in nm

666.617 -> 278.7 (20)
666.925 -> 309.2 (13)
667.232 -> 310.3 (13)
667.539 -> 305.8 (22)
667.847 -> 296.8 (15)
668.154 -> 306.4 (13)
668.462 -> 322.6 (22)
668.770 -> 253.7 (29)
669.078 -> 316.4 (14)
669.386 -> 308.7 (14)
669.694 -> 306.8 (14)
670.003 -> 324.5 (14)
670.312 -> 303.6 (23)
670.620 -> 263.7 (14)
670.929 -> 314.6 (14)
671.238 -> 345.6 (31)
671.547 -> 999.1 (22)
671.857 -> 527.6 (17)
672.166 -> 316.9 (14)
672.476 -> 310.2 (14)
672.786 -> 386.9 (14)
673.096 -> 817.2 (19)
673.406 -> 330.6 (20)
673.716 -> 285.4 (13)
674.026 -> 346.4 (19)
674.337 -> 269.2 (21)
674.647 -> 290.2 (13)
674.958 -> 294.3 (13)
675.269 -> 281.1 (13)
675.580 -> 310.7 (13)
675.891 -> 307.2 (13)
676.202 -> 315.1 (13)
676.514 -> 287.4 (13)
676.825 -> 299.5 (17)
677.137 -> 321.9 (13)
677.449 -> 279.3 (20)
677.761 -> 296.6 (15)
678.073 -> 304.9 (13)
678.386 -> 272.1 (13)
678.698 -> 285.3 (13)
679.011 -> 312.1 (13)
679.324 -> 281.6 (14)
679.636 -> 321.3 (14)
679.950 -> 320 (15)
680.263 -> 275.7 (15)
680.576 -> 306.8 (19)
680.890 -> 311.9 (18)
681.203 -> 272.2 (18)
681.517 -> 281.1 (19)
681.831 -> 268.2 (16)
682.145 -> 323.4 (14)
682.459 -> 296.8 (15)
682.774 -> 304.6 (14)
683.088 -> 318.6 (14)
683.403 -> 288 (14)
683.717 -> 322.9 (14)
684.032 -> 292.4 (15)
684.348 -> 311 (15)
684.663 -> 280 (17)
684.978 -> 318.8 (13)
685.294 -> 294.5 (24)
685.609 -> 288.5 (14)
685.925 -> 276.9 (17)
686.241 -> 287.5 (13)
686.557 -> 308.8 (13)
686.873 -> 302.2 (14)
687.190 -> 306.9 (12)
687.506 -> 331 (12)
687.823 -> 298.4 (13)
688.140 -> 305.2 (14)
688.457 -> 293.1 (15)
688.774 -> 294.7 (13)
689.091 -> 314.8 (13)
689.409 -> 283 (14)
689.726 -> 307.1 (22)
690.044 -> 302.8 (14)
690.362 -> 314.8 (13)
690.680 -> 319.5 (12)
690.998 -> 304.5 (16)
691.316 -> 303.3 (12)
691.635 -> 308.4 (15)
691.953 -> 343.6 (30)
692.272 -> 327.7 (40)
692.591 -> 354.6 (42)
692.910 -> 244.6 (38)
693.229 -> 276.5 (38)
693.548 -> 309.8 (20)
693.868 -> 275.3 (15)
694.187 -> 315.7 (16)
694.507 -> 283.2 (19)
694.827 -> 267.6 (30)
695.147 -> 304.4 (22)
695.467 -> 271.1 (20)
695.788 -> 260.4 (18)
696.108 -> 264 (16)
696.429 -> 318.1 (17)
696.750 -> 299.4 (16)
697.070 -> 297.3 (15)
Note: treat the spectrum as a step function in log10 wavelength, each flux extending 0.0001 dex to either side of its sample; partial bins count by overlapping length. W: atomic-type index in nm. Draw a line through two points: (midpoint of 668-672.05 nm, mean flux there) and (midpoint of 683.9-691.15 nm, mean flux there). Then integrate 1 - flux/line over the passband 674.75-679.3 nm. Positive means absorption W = 0.65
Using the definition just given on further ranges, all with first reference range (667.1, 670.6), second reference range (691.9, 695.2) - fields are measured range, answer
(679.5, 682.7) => 0.04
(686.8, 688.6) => -0.04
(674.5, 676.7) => 0.03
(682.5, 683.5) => -0.01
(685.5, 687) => 0.04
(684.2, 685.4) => 0.00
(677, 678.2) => 0.01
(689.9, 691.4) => -0.05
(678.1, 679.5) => 0.05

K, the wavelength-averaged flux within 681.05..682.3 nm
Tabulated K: 286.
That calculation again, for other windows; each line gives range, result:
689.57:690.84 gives 311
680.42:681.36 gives 297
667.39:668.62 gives 308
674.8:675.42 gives 288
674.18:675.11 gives 285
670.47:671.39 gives 308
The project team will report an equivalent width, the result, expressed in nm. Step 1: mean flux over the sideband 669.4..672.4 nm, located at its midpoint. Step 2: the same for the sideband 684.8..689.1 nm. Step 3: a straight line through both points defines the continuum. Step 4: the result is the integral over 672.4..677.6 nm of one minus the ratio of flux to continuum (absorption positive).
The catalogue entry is 0.57 nm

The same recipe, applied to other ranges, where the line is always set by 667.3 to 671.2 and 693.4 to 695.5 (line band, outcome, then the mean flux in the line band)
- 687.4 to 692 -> -0.22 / 307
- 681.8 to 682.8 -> -0.01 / 301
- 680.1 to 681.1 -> 0.00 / 297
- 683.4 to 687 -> -0.03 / 298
